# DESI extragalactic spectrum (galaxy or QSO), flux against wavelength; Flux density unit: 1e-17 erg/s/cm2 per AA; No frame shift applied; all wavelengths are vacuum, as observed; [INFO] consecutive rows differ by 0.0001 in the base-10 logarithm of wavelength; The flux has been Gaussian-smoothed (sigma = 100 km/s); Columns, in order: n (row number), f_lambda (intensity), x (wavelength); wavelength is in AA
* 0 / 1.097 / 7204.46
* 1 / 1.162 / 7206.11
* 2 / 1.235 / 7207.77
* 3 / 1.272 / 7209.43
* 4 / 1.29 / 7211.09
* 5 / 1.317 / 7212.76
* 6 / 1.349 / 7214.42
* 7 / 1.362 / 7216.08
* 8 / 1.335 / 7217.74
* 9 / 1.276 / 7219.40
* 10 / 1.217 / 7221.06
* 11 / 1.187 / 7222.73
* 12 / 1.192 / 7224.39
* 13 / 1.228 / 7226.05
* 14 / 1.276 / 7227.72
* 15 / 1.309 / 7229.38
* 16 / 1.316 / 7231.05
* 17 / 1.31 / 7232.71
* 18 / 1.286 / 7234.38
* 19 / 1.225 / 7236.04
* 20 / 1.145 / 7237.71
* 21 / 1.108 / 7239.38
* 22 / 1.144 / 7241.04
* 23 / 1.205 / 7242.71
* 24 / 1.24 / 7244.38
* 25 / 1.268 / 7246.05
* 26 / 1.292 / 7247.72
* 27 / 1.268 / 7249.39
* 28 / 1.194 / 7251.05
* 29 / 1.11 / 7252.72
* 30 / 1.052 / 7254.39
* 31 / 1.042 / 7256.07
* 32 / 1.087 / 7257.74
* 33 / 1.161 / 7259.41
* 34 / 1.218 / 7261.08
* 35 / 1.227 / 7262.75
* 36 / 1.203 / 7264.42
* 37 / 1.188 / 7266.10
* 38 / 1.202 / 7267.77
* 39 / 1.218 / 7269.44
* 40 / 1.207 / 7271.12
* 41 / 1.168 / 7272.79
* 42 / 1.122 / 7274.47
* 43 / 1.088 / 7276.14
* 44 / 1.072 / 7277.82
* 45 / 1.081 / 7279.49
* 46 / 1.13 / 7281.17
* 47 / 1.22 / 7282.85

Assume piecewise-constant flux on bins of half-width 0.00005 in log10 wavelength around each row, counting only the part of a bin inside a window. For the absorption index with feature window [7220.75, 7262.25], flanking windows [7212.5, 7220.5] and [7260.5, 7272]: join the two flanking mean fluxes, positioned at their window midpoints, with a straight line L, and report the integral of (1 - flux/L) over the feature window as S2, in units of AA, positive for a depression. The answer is 2.1 AA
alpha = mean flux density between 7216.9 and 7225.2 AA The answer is 1.24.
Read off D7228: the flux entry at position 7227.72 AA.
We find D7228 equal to 1.276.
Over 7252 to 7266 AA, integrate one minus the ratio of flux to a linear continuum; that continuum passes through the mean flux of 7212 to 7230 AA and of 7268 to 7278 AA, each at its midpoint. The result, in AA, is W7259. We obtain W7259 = 0.5 AA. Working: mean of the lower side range 1.28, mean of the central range 1.14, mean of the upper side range 1.15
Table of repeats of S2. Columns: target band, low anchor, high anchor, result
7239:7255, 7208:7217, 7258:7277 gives 0.47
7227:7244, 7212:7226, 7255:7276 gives 0.08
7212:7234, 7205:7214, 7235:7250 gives -0.82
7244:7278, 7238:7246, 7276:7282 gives -1.14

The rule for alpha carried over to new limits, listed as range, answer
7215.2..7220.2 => 1.33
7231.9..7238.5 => 1.24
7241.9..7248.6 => 1.25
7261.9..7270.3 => 1.21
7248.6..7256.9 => 1.13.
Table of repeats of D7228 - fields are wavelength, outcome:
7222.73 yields 1.187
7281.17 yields 1.13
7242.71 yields 1.205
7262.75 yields 1.227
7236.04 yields 1.225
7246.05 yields 1.268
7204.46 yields 1.097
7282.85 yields 1.22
